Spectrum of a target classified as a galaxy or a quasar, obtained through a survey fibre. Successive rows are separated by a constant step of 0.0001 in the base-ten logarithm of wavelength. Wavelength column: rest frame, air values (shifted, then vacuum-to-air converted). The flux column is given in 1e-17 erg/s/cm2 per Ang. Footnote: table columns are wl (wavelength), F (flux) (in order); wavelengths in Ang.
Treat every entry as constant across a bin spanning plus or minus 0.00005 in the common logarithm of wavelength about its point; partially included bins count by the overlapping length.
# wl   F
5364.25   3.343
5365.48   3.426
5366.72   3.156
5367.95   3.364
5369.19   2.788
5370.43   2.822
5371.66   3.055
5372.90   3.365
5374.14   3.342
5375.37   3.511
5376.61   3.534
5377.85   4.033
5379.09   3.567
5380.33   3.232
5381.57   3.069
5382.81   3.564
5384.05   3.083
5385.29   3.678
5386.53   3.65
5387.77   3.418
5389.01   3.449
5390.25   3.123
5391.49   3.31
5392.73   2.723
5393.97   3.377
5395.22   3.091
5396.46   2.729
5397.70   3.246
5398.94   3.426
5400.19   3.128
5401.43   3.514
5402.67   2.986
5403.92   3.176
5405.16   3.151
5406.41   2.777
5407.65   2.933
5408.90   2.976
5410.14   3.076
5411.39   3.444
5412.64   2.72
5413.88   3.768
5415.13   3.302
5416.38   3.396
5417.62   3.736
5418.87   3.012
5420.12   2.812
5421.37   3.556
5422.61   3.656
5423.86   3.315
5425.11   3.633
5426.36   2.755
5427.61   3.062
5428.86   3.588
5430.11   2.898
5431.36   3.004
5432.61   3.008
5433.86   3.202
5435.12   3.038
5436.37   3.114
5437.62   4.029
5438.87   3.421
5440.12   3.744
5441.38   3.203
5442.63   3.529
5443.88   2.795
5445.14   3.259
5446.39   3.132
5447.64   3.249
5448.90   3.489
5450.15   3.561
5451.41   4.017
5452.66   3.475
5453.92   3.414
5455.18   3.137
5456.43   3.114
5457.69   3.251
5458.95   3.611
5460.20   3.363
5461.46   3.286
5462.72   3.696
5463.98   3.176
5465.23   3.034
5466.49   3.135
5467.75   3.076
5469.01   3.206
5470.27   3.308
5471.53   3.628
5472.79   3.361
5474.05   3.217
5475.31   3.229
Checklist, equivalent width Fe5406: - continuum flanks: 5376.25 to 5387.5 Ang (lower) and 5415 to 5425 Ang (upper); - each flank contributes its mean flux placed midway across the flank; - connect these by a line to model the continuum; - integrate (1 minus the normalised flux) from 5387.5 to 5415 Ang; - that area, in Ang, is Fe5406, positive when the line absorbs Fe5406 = 2.1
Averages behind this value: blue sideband 3.48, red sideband 3.37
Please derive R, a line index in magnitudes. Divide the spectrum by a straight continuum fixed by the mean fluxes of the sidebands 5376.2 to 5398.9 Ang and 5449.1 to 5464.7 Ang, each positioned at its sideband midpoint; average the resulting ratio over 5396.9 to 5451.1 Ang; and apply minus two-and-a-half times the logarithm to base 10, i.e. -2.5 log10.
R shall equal 0.04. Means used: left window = 3.33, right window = 3.43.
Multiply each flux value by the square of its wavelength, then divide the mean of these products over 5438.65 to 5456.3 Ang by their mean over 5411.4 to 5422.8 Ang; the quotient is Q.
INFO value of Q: 1.0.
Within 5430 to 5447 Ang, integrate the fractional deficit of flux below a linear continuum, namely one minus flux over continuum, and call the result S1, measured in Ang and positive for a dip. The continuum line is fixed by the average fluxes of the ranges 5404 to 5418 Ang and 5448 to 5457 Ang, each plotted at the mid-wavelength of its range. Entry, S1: 0.6 Ang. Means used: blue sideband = 3.2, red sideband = 3.45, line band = 3.25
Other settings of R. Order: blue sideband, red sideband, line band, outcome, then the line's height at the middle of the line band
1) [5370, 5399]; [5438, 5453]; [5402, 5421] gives 0.07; 3.36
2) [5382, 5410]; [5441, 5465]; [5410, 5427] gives -0.01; 3.26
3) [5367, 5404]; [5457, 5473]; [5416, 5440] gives 0.00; 3.3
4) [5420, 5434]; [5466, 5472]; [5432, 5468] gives -0.03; 3.24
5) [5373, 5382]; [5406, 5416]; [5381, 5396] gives 0.02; 3.36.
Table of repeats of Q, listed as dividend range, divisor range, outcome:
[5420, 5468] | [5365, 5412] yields 1.04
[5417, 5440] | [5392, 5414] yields 1.06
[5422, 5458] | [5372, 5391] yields 0.99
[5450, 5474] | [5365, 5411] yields 1.06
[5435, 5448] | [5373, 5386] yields 0.99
